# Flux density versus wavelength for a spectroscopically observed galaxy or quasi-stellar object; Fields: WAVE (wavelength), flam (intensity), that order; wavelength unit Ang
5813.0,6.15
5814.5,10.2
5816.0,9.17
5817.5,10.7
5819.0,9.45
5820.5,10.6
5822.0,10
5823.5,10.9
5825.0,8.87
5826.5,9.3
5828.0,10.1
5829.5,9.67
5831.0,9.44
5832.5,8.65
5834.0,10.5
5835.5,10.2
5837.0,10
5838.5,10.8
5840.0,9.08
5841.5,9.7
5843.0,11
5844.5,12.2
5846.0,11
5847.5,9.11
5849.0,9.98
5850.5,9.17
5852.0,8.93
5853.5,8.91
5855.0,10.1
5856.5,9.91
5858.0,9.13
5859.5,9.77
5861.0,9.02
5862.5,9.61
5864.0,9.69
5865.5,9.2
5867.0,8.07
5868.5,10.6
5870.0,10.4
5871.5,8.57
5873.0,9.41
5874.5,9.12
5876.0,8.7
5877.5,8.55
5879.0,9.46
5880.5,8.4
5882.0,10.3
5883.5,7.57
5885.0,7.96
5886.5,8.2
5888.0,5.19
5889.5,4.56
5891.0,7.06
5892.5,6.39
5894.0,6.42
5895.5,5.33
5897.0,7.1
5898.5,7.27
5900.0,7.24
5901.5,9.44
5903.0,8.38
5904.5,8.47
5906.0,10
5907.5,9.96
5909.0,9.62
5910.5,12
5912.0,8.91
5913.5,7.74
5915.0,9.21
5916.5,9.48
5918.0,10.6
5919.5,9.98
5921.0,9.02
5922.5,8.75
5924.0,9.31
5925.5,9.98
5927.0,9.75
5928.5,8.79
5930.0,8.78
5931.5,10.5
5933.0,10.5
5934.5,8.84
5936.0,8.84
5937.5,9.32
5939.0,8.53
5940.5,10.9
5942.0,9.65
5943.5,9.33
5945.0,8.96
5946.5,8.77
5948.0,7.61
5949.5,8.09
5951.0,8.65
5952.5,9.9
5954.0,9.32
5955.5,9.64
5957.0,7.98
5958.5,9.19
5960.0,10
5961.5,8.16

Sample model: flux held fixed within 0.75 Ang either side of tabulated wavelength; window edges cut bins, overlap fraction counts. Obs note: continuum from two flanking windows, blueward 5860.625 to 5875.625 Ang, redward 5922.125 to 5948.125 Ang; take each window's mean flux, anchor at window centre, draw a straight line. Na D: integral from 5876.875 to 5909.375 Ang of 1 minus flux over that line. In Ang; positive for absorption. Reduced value 5.3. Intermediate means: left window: 9.36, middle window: 7.83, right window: 9.33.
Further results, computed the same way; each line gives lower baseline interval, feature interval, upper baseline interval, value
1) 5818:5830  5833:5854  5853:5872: -0.8 Ang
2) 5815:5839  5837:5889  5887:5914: -2.3 Ang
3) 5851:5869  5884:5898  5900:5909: 4.1 Ang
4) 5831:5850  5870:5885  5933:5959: 1.3 Ang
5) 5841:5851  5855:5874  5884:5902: -1.1 Ang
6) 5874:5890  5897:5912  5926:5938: -0.6 Ang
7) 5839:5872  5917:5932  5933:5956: -0.4 Ang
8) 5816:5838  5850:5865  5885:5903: -1.6 Ang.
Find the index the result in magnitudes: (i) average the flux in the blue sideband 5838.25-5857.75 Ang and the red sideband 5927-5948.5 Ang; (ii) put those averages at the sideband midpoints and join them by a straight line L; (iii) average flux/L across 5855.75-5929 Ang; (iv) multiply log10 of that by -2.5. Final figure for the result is 0.10 mag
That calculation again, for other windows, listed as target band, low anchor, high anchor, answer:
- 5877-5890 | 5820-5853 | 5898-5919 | 0.20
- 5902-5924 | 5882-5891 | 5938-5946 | -0.16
